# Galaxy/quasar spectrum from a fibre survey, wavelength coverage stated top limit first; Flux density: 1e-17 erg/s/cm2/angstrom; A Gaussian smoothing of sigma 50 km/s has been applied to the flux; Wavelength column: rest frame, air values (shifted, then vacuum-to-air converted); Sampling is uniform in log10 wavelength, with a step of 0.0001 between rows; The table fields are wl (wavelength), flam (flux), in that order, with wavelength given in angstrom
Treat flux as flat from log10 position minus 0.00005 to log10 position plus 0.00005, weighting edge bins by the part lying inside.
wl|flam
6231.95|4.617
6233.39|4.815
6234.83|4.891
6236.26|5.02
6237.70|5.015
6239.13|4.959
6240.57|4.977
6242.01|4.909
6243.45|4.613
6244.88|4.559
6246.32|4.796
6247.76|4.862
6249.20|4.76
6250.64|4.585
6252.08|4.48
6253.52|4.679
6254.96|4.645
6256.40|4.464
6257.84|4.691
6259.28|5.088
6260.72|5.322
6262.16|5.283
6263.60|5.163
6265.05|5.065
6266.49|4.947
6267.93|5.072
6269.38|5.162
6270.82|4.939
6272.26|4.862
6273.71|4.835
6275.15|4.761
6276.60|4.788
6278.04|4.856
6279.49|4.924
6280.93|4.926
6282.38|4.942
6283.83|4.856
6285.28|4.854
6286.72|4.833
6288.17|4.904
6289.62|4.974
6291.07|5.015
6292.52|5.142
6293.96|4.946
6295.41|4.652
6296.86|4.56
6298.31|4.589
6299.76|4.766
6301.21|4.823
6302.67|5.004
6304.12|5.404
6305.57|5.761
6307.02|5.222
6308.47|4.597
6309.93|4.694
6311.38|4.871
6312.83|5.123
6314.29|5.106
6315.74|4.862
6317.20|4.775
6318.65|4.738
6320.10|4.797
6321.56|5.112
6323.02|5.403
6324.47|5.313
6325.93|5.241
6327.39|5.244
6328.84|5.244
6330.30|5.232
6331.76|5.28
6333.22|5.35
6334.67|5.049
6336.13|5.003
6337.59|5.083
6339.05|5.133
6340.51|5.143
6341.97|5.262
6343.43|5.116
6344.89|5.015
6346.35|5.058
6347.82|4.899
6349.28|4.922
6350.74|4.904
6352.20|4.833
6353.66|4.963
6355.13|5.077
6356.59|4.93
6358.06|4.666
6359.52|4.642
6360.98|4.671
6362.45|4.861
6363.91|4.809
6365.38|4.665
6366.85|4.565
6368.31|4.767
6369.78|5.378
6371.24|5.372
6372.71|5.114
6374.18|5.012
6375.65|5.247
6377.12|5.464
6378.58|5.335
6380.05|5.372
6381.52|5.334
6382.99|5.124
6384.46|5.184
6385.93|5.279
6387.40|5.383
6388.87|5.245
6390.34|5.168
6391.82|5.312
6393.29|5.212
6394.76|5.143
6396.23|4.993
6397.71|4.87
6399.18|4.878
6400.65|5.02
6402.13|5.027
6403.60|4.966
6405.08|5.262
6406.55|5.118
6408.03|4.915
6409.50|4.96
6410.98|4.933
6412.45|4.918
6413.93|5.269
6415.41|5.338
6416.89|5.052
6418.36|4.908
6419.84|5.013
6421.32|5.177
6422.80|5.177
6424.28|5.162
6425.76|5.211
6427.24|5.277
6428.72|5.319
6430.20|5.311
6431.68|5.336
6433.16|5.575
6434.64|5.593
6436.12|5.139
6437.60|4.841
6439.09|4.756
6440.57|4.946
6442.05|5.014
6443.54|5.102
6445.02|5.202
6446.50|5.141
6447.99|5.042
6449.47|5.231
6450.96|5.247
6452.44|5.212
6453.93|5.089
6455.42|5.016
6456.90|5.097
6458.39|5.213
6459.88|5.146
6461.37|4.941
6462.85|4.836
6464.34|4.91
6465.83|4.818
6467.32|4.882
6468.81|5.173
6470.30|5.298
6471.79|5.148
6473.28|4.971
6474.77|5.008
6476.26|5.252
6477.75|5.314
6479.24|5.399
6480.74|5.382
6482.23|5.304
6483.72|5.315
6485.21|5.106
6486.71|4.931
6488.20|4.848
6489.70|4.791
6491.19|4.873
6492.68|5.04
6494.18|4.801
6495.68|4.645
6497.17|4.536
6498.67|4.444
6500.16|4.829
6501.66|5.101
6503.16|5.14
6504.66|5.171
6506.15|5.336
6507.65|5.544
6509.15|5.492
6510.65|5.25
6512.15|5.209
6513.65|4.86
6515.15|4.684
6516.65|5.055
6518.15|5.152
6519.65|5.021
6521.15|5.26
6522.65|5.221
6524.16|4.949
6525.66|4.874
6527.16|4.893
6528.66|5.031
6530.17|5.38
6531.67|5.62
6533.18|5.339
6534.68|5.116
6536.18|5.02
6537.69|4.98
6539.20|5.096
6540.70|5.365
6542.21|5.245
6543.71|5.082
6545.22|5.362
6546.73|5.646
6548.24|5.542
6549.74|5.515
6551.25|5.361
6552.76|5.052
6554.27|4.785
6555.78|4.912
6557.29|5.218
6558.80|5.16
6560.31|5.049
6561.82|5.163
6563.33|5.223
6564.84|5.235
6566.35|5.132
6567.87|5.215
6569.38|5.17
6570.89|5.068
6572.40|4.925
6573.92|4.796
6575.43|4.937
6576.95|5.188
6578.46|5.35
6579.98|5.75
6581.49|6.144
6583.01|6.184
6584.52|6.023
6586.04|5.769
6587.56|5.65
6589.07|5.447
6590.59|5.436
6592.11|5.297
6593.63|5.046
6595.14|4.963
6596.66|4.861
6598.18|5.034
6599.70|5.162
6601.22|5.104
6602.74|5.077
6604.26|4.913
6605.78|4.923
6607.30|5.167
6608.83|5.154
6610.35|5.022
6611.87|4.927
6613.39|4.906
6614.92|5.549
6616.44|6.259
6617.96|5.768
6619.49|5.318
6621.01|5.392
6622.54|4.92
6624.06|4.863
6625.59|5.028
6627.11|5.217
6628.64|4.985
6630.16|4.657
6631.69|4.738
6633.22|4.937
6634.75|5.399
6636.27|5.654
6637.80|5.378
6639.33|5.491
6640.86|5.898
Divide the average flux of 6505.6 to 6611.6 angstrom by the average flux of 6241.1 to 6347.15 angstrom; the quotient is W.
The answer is 1.1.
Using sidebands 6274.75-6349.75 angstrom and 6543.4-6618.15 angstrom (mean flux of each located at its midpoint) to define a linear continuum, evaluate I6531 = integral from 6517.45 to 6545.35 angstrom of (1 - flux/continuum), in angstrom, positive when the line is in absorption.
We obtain 0.4 angstrom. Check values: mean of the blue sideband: 5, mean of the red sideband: 5.27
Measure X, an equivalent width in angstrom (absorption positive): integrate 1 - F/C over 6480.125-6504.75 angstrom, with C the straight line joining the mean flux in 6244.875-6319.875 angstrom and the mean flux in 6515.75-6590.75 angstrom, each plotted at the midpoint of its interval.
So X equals 1.1 angstrom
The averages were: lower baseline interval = 4.9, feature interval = 4.95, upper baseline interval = 5.26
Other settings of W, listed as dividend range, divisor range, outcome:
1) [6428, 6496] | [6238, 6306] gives 1.04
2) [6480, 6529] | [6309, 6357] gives 1.00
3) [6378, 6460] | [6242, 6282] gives 1.06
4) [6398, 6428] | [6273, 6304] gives 1.04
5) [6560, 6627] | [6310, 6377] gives 1.05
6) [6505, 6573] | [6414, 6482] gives 1.01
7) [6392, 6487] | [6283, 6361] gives 1.02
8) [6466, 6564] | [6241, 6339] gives 1.03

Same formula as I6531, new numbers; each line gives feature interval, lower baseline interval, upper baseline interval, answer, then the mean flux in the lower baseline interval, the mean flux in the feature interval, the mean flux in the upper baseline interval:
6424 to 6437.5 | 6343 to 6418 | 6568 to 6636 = -0.6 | 5.05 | 5.31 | 5.24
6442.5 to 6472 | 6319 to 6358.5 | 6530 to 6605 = 0.5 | 5.08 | 5.08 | 5.26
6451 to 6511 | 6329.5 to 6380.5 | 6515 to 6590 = 1.2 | 5.03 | 5.07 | 5.25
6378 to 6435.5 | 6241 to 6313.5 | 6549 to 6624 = -1.4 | 4.89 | 5.17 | 5.25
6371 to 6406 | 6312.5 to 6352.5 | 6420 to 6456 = -0.3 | 5.08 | 5.18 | 5.17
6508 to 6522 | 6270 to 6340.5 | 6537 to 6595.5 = 0.3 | 4.99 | 5.12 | 5.3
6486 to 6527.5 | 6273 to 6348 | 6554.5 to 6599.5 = 1.7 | 5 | 5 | 5.28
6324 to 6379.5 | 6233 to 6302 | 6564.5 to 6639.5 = -1.0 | 4.87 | 5.05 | 5.25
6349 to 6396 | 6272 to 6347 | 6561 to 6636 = -0.1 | 5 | 5.06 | 5.24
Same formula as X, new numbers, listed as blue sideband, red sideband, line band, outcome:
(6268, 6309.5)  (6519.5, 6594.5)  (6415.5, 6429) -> -0.14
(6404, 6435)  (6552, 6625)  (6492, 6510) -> 0.69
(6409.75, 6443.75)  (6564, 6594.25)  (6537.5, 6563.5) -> 0.63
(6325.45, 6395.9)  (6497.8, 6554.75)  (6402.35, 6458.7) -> -0.15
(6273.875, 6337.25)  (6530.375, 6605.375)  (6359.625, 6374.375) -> 0.43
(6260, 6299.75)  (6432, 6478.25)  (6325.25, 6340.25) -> -0.61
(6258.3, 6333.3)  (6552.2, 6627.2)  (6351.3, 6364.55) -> 0.58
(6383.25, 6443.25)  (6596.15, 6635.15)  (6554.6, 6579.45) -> 0.08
